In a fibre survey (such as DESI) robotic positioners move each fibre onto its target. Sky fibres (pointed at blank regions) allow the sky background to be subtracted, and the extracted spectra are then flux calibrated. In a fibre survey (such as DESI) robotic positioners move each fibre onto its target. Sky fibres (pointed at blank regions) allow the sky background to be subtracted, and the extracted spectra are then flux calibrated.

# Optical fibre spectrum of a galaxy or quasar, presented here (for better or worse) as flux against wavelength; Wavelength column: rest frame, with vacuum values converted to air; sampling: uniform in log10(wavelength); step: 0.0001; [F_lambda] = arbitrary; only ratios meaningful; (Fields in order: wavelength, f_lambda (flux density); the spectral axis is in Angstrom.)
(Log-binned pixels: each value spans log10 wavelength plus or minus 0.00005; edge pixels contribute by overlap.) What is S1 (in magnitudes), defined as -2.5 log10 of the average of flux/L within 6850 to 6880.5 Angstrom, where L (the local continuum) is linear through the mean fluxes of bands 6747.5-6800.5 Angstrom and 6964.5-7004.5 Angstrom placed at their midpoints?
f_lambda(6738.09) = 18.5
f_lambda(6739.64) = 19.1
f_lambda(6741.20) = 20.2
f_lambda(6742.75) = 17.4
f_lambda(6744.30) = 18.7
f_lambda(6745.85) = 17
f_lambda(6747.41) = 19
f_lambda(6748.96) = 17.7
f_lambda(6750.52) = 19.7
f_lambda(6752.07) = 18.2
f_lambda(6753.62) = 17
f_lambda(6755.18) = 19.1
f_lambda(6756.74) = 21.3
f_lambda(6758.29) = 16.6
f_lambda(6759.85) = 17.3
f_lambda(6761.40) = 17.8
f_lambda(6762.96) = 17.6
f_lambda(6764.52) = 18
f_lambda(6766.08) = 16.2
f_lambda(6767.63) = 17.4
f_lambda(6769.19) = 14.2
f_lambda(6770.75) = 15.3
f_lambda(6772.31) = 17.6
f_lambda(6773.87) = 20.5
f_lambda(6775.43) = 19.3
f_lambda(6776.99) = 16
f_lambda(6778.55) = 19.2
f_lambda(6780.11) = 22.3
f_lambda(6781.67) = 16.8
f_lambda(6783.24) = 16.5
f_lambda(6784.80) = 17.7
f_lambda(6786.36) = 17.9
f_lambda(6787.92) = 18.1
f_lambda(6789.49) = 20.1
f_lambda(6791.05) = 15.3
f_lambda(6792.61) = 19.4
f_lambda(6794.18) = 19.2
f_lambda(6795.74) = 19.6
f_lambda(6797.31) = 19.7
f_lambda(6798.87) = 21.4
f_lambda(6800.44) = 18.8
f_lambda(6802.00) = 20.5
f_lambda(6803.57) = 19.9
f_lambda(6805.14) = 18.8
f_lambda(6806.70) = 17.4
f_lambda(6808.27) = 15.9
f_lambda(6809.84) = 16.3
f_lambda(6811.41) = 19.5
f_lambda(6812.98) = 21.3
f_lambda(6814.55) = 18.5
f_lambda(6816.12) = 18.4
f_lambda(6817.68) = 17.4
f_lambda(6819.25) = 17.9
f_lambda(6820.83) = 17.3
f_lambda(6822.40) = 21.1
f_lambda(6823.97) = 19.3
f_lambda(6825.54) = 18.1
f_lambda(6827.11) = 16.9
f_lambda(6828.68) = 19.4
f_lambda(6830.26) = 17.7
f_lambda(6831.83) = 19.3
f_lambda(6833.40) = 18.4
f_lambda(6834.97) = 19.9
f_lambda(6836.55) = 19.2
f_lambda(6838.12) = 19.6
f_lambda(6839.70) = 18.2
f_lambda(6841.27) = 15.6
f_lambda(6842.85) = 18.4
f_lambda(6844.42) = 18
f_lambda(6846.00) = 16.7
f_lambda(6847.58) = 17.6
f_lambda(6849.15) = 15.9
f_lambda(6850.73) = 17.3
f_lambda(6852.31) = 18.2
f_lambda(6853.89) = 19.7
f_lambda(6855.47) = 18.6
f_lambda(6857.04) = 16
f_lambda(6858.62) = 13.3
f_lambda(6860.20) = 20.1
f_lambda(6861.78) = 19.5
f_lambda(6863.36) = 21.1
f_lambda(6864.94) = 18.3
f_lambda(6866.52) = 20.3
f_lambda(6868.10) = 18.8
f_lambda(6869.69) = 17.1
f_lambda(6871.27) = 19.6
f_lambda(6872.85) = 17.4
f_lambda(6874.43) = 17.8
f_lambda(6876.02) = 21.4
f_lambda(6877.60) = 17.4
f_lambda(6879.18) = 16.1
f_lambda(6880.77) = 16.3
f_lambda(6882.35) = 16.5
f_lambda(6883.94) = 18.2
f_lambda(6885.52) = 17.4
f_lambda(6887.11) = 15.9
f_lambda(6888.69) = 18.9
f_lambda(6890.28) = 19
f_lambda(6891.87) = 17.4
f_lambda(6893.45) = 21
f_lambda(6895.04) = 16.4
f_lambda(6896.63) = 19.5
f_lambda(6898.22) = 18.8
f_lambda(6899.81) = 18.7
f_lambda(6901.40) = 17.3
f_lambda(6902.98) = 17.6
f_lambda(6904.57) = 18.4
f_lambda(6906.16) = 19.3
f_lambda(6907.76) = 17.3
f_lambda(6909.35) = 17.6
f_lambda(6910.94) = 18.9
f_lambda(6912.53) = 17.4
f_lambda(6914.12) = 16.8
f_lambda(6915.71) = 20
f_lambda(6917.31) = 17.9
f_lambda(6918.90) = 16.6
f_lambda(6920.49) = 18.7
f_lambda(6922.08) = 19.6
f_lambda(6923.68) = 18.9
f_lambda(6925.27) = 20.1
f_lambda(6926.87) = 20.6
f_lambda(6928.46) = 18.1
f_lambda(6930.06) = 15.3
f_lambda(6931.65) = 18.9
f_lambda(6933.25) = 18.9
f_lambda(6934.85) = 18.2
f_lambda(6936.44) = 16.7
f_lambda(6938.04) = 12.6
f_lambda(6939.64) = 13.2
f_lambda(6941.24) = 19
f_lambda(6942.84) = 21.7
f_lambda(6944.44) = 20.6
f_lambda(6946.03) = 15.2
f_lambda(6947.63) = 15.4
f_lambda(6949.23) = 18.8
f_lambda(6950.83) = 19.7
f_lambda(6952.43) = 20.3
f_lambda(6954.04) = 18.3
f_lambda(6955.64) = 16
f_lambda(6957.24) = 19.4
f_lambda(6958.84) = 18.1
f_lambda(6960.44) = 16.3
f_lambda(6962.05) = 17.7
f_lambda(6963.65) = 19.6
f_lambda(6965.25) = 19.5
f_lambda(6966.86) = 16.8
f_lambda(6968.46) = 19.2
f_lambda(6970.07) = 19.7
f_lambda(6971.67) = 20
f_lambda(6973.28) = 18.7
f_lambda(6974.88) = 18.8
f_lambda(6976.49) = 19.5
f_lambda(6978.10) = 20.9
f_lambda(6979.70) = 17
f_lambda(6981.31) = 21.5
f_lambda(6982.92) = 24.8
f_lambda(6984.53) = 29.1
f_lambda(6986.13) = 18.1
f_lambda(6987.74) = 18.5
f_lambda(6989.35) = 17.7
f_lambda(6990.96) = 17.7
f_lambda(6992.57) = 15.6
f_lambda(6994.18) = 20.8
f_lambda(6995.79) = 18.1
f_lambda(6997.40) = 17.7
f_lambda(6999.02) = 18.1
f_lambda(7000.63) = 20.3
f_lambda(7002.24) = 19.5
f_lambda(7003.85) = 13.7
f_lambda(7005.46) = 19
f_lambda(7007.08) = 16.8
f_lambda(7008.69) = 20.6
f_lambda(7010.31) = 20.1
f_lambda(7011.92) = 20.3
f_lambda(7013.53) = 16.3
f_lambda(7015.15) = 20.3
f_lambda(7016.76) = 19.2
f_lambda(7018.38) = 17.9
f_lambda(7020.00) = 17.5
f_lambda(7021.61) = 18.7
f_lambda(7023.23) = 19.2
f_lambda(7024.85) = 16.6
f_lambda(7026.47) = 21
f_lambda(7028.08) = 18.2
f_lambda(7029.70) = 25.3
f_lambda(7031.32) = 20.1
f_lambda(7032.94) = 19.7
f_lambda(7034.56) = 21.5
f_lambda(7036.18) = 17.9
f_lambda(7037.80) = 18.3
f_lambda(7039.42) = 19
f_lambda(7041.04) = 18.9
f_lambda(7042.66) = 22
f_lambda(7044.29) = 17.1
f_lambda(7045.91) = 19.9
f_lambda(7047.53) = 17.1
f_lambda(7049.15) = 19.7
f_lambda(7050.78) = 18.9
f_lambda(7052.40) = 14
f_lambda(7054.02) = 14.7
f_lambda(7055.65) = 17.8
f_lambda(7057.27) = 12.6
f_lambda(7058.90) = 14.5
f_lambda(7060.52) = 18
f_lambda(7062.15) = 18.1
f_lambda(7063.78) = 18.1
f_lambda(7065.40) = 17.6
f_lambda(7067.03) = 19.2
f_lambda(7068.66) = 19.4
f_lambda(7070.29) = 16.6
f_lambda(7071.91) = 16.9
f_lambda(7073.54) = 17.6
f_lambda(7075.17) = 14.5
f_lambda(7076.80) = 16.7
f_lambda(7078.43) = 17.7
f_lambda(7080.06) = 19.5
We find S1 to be 0.02 mag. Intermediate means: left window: 18.2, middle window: 18.3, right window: 19.3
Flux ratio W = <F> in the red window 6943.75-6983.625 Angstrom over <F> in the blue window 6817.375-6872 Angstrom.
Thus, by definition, 1.03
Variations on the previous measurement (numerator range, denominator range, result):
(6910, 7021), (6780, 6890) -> 1.02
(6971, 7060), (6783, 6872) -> 1.02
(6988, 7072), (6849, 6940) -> 1.02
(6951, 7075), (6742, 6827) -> 1.02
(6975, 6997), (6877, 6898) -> 1.12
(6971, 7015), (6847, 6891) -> 1.07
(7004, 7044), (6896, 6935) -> 1.05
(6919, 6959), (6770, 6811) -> 0.98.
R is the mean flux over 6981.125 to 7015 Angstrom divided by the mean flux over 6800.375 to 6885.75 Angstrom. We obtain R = 1.1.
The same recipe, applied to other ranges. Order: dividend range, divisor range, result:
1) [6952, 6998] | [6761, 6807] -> 1.05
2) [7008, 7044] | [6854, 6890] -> 1.08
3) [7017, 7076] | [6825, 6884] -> 1.00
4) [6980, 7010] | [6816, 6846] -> 1.05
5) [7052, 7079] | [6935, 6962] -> 0.95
